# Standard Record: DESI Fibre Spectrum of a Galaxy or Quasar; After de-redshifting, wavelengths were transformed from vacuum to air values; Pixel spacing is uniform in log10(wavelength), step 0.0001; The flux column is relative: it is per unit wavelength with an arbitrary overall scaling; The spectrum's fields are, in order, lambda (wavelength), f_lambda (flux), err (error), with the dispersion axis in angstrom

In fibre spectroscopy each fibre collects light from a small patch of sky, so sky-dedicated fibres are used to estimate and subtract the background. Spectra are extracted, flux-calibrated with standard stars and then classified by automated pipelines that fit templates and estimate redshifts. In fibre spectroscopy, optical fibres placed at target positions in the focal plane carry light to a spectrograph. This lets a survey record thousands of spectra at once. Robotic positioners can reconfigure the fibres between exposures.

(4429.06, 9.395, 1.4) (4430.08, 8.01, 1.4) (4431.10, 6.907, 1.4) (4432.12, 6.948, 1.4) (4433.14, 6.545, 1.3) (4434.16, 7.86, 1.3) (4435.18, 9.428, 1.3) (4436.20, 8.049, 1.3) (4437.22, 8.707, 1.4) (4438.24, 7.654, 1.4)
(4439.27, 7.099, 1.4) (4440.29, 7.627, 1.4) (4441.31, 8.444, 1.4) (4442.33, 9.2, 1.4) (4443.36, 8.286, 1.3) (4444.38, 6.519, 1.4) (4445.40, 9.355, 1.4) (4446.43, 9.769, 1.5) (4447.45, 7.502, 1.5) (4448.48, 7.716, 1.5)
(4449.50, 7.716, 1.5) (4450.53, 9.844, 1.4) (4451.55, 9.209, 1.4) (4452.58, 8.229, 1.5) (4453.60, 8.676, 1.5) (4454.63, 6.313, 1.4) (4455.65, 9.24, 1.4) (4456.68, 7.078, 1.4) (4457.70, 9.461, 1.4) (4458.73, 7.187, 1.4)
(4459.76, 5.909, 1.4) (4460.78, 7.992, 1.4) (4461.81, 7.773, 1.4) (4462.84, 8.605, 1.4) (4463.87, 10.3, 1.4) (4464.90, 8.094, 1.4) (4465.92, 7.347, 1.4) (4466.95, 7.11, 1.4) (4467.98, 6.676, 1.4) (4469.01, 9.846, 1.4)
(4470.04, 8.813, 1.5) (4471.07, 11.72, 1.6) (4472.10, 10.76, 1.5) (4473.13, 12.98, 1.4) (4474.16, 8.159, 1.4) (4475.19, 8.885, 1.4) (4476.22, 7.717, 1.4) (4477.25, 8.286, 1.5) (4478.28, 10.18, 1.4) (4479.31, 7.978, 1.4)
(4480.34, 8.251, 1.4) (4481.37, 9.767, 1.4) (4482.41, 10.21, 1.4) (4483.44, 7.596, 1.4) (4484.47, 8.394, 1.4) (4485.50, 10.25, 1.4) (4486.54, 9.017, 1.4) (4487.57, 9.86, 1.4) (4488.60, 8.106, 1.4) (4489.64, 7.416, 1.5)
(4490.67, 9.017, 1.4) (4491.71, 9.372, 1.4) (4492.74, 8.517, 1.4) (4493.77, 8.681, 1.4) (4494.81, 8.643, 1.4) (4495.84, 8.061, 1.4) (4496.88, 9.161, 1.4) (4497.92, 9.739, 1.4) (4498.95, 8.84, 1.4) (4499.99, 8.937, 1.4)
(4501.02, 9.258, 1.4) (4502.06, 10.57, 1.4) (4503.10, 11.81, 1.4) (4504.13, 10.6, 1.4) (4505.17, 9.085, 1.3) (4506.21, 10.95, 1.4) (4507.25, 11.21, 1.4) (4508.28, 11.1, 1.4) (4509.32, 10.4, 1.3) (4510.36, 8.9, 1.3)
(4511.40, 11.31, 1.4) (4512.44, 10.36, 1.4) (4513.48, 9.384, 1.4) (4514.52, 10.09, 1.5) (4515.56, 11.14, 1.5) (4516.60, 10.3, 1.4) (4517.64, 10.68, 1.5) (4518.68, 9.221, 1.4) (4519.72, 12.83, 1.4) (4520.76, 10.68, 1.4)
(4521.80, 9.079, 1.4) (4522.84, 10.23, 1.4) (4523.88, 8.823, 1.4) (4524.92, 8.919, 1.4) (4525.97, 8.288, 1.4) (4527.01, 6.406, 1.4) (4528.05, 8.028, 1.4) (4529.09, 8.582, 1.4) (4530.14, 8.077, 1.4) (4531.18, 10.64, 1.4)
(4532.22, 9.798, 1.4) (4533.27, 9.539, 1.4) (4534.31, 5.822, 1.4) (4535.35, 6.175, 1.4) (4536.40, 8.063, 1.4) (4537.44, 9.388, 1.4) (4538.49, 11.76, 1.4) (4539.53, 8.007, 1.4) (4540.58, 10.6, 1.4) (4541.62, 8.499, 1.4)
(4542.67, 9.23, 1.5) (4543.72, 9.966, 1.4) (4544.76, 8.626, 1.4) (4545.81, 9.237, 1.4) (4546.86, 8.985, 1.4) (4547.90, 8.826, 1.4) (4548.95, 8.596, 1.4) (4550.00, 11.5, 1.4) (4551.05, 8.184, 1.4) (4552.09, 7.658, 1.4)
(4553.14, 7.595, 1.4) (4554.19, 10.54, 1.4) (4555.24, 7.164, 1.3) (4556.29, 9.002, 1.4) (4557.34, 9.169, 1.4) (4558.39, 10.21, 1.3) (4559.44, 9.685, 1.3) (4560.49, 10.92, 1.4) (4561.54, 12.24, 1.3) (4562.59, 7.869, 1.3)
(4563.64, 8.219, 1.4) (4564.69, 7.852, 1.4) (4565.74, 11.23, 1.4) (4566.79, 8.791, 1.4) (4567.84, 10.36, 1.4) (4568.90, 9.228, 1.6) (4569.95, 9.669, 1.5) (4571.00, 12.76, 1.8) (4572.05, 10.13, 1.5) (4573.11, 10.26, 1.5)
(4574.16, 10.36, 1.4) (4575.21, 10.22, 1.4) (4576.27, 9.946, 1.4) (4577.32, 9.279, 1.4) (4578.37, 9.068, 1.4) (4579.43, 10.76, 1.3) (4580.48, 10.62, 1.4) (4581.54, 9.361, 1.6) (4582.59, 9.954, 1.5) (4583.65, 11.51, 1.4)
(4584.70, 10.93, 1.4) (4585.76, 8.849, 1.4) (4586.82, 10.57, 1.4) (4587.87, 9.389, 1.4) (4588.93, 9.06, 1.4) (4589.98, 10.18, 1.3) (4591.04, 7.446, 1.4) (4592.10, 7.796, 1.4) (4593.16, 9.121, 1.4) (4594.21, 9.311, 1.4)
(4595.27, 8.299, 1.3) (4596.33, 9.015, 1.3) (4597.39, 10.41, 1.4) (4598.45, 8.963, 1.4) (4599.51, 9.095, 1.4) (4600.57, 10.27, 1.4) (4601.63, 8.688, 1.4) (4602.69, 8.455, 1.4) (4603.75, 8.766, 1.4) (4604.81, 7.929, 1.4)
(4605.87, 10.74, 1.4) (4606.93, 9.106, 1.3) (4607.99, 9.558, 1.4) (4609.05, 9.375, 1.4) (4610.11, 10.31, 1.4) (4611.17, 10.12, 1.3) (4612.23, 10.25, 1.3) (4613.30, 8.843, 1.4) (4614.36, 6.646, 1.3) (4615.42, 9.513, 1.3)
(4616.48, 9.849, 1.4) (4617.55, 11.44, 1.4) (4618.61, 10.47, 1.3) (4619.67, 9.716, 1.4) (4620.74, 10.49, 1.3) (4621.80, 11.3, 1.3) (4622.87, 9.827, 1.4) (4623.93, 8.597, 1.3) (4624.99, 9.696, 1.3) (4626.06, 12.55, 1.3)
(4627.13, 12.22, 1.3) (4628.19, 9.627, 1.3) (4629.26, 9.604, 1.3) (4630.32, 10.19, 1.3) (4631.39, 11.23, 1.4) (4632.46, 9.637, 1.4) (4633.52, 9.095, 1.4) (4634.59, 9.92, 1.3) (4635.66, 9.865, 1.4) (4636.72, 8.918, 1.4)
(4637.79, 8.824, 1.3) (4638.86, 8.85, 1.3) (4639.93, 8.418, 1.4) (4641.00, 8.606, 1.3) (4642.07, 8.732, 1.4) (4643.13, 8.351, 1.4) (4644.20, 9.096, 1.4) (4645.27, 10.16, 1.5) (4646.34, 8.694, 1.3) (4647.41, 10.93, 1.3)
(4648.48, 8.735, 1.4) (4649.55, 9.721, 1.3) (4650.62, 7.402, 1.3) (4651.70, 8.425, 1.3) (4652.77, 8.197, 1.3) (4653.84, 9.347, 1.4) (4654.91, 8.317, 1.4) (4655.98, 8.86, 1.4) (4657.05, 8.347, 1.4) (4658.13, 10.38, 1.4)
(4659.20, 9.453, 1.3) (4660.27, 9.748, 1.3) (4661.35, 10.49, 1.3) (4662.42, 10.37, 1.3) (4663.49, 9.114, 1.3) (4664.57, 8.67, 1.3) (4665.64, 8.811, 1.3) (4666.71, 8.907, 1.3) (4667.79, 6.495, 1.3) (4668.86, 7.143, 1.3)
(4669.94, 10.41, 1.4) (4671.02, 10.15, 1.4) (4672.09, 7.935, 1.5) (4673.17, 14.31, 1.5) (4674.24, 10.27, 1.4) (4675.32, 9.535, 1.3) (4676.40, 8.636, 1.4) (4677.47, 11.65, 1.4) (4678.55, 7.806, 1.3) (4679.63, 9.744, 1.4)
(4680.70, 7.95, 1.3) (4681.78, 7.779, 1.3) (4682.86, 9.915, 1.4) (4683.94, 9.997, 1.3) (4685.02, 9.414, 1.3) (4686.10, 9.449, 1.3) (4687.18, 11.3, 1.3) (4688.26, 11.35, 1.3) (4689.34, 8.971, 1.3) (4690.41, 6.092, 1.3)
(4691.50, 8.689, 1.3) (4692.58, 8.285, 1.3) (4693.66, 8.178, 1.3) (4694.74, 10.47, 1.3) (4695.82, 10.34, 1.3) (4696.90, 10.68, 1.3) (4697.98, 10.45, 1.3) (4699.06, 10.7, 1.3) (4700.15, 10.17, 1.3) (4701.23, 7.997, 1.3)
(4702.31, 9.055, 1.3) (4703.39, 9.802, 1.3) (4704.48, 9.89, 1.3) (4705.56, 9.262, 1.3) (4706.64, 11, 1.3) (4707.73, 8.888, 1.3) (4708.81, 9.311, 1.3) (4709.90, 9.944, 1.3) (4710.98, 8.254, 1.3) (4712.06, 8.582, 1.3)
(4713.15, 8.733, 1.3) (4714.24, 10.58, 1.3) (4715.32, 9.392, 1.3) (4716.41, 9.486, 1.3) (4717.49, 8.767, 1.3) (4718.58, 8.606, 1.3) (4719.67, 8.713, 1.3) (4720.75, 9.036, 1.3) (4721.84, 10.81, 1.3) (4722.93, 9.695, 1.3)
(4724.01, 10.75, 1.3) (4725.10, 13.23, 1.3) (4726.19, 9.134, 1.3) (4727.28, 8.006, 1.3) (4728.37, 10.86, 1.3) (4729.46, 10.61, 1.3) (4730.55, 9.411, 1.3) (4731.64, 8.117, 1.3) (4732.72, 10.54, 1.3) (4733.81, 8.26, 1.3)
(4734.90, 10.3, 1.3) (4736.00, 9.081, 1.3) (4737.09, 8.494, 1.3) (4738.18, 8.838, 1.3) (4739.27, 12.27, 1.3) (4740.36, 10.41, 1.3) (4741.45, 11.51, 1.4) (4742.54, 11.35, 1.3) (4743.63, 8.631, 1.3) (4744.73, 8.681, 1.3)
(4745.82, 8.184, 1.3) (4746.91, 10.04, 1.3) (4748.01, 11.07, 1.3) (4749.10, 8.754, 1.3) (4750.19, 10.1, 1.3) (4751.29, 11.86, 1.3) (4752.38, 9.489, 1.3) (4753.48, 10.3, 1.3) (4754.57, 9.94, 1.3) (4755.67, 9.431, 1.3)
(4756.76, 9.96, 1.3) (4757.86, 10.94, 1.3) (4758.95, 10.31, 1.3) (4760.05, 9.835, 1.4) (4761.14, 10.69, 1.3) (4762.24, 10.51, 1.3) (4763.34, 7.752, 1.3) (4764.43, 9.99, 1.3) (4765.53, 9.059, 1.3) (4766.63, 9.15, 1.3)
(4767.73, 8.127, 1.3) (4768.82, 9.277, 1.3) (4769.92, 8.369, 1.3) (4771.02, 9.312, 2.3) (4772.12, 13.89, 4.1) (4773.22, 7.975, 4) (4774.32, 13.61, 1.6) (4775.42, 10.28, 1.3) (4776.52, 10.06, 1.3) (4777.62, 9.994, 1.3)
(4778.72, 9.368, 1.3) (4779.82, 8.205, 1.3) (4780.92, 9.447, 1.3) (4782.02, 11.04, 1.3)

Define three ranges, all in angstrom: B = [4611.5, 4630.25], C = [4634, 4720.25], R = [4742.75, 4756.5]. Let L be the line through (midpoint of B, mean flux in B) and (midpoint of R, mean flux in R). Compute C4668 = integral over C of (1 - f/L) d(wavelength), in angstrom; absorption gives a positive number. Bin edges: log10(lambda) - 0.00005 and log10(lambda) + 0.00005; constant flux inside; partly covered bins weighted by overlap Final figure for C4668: 5.4 angstrom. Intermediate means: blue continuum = 10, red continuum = 9.75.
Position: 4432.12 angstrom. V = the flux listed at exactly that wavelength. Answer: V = 6.948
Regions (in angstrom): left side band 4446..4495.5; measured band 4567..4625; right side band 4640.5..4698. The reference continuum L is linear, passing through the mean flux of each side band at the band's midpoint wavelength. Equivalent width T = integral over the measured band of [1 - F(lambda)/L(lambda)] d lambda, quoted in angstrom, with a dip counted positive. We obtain -3.95 angstrom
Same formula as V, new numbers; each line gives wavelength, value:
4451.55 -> 9.209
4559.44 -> 9.685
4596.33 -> 9.015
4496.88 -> 9.161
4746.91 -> 10.04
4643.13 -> 8.351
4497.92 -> 9.739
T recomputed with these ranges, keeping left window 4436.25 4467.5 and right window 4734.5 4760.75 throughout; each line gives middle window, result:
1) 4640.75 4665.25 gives 0.7 angstrom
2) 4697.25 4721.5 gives 0.8 angstrom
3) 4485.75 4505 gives -1.9 angstrom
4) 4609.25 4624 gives -1.1 angstrom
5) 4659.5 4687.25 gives 0.3 angstrom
